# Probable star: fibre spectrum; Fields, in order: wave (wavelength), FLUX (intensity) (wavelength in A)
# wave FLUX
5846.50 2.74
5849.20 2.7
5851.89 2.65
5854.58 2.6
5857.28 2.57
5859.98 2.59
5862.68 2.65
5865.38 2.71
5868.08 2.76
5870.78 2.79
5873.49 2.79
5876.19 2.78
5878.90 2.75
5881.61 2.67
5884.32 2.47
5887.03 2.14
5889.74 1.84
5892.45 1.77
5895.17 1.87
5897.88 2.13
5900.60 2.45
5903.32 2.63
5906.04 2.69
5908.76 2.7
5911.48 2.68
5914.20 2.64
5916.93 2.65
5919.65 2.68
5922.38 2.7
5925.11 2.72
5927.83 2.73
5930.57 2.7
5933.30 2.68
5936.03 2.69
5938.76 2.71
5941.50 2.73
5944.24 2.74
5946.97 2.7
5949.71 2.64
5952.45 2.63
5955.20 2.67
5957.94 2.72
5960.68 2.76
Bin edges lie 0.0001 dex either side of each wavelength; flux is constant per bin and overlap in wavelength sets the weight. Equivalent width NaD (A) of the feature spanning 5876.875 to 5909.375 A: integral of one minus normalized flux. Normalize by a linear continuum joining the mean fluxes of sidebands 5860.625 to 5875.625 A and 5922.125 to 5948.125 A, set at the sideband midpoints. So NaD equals 4.57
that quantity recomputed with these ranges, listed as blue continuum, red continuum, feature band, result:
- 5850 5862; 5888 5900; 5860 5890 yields -4.30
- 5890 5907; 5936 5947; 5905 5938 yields -2.74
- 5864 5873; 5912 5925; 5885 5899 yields 3.84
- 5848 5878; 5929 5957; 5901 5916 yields 0.20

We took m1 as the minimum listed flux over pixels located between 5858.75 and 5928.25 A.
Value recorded 1.77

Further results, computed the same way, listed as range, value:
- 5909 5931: 2.64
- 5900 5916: 2.45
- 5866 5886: 2.47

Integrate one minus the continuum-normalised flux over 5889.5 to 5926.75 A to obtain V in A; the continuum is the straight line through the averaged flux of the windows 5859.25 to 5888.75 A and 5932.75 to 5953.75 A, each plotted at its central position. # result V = 2.9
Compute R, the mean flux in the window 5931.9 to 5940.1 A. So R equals 2.7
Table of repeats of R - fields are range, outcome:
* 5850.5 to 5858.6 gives 2.61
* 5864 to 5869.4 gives 2.74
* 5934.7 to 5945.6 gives 2.72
